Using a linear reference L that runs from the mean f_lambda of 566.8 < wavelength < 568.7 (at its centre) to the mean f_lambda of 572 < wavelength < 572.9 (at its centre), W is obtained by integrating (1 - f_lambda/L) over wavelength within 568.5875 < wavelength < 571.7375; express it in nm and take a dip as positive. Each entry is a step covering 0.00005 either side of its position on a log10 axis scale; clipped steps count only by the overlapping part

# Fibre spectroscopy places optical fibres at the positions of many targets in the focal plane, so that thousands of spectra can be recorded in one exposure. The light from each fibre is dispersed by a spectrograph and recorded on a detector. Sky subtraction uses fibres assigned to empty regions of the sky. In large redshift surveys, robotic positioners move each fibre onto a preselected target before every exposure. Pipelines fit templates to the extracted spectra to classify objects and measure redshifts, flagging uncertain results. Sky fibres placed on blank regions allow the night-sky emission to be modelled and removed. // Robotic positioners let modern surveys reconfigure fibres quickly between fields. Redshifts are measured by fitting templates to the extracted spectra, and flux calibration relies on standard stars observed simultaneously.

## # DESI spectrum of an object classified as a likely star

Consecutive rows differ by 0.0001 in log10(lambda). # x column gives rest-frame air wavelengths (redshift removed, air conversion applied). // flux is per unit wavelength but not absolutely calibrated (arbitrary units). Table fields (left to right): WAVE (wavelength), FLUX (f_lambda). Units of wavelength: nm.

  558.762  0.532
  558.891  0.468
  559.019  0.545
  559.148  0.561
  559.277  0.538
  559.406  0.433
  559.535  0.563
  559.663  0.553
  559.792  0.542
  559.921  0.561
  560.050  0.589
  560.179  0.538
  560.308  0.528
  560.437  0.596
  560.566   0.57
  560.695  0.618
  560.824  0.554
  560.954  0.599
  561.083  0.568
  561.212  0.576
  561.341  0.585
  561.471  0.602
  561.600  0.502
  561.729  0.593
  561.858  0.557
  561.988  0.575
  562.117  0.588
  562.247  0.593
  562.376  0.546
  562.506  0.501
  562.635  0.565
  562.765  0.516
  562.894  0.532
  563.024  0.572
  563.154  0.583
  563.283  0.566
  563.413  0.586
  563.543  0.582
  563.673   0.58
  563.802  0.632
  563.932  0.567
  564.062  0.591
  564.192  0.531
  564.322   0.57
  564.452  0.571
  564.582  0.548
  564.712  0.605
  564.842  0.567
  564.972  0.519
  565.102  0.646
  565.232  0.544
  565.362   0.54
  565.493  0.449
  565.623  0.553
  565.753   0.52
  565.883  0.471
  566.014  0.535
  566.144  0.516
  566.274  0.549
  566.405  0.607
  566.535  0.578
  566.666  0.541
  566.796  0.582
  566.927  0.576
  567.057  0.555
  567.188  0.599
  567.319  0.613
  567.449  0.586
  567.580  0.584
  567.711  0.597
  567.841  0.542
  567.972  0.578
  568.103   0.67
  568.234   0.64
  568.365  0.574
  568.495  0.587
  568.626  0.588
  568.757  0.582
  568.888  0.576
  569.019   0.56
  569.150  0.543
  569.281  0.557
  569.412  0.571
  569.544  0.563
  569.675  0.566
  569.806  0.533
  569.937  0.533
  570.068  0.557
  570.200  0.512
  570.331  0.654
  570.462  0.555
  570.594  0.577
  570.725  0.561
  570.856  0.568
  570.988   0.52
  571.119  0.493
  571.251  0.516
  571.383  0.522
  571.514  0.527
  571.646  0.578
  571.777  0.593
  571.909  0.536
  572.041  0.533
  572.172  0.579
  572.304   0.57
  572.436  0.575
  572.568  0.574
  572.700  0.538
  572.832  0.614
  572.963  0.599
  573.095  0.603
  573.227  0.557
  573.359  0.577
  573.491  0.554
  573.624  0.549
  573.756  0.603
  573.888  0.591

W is 0.14 nm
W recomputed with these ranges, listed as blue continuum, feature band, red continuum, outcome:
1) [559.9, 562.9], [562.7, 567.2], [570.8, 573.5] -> 0.03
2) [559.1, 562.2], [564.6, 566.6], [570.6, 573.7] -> 0.05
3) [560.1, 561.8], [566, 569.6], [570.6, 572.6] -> -0.13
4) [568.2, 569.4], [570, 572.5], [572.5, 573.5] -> 0.10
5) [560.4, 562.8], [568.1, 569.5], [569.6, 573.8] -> -0.05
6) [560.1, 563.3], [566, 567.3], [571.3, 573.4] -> 0.00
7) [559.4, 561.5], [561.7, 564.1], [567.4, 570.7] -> 0.00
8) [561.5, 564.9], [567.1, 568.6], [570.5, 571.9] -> -0.11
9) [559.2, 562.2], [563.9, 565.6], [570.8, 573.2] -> 0.01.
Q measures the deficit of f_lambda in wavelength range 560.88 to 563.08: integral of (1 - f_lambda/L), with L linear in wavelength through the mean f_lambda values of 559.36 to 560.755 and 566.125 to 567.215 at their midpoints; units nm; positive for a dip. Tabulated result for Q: -0.015 nm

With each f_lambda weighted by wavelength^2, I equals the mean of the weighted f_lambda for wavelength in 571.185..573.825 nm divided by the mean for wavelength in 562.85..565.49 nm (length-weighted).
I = 1.0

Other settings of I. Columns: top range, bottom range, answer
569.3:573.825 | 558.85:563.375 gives 1.04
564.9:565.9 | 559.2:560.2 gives 1.01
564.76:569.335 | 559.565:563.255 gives 1.02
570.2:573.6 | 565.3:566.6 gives 1.08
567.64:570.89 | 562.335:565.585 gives 1.04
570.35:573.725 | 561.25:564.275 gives 1.02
